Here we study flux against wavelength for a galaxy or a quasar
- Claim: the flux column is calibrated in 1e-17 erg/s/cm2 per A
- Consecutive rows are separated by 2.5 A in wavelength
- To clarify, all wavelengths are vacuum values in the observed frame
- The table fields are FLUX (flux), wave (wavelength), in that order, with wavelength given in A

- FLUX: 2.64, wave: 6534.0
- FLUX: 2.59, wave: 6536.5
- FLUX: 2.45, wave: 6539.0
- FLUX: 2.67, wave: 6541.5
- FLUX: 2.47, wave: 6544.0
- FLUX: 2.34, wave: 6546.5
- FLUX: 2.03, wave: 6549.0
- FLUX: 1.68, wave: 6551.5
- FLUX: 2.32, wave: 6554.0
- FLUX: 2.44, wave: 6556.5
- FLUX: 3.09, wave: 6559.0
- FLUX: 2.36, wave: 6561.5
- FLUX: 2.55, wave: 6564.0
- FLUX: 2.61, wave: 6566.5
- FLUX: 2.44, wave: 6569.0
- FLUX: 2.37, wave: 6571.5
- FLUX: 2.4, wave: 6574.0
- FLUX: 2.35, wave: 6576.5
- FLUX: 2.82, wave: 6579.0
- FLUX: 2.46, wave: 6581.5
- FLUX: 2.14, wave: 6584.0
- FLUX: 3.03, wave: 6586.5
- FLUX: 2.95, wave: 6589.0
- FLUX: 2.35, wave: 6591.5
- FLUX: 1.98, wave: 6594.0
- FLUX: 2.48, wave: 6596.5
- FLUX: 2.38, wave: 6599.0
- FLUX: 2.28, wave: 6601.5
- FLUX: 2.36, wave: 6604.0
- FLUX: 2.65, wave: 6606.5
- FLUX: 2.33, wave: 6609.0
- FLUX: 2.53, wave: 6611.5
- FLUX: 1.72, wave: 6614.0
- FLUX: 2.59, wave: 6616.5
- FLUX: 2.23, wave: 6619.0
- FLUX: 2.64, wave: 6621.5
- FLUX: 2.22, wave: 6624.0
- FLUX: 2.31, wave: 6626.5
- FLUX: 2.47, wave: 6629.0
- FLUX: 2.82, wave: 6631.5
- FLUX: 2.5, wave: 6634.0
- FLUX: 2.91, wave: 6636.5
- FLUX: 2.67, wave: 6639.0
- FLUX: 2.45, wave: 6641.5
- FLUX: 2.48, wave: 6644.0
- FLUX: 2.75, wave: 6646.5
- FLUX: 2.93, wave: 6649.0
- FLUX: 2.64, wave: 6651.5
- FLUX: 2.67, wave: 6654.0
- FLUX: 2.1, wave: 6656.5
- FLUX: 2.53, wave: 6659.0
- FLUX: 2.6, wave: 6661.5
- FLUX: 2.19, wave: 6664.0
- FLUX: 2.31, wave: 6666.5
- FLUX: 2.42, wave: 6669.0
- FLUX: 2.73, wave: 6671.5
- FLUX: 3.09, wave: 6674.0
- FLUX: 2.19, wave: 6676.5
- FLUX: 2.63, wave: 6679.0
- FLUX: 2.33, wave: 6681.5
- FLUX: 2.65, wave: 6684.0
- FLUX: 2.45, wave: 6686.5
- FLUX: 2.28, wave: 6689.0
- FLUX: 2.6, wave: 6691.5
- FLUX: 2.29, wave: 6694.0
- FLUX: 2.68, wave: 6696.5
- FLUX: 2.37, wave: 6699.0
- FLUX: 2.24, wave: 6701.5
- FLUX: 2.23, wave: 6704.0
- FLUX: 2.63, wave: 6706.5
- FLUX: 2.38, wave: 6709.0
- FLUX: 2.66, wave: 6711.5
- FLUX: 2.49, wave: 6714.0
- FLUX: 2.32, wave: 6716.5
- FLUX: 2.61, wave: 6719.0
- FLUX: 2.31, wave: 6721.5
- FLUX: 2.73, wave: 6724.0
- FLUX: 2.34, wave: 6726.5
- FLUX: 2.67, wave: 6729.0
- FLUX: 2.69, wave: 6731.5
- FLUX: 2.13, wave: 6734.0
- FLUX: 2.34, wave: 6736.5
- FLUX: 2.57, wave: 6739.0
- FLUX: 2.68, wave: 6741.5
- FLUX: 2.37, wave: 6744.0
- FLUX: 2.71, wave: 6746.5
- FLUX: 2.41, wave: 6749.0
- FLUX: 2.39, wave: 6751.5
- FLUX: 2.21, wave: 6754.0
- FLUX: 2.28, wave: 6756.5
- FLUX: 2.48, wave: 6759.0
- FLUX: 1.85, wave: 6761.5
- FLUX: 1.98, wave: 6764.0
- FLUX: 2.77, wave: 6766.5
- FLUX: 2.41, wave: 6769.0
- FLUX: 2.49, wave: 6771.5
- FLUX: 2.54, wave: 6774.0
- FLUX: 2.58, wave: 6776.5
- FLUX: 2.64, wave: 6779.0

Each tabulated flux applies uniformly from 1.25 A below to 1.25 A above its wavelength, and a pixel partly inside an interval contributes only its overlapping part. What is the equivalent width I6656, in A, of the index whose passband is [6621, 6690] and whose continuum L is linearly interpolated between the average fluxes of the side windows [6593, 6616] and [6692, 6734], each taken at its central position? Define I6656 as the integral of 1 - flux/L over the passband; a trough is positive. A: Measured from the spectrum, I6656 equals -4.3 A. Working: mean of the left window 2.31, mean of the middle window 2.53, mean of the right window 2.47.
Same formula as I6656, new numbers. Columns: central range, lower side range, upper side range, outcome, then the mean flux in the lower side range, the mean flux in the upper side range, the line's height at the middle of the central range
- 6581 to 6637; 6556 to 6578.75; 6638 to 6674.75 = 2.2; 2.53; 2.56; 2.54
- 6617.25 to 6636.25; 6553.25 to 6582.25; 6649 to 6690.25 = 0.2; 2.52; 2.5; 2.51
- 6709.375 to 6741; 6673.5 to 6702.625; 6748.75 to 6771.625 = -1.3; 2.47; 2.32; 2.39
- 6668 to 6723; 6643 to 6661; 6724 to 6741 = 1.1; 2.59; 2.49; 2.53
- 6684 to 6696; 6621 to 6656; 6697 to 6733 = 0.3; 2.59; 2.48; 2.52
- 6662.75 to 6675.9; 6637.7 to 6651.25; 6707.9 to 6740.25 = 0.4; 2.66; 2.48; 2.6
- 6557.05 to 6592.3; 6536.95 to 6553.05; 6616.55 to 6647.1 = -2.9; 2.29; 2.54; 2.37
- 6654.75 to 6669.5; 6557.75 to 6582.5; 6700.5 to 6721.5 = 0.7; 2.55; 2.44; 2.48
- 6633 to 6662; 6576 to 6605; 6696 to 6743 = -1.6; 2.47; 2.47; 2.47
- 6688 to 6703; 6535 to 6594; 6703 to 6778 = 0.2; 2.46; 2.44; 2.45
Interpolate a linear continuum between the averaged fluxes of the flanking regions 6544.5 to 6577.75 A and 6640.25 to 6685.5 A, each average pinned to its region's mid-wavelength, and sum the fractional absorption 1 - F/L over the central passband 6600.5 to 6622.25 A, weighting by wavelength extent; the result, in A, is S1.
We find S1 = 0.85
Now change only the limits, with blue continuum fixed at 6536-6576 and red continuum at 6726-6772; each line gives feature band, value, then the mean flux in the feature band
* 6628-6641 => -1.3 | 2.67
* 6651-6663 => -0.4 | 2.49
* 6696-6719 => -0.3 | 2.45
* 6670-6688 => -1.2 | 2.57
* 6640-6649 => -0.7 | 2.61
